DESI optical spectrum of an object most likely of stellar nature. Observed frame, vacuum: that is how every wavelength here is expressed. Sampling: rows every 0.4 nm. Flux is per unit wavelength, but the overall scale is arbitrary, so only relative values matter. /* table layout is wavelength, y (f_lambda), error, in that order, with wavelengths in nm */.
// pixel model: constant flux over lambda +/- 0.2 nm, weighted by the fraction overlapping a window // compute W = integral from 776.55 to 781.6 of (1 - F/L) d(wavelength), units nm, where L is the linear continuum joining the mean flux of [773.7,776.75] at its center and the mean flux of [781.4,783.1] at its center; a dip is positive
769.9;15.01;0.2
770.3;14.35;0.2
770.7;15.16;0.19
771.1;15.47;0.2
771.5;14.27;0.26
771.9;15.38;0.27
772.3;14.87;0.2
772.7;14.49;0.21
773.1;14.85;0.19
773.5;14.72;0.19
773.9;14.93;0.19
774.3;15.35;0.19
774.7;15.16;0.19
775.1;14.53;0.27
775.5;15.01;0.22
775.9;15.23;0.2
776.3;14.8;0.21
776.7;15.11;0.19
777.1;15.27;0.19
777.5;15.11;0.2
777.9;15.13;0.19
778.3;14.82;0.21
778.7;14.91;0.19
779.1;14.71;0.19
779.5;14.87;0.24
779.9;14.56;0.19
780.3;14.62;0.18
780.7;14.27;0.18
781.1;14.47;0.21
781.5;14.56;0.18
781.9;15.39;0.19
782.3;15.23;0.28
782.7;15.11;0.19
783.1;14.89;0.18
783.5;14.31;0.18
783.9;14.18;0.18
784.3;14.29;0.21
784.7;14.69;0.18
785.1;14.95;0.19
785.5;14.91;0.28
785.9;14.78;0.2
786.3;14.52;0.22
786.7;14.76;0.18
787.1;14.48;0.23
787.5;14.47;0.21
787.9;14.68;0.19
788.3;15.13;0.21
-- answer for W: 0.08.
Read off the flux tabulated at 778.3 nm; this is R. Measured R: 14.82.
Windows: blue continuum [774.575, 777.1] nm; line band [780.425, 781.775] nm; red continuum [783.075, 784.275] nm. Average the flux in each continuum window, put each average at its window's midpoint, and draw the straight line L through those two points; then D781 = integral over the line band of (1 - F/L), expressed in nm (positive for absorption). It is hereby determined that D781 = 0.01 nm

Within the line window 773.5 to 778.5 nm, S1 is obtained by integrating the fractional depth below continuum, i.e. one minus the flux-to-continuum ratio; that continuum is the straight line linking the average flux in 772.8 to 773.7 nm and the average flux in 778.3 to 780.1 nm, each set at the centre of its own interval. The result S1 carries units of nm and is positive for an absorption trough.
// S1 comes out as -0.090 nm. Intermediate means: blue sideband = 14.8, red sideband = 14.8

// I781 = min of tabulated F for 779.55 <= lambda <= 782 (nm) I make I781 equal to 14.27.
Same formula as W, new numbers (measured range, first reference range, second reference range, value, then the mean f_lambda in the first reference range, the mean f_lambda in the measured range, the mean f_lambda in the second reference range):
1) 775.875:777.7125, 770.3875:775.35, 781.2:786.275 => -0.029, 14.9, 15.1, 14.8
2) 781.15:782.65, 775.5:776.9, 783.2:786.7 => -0.026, 15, 15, 14.6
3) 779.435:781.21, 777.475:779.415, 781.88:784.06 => 0.040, 14.9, 14.5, 14.8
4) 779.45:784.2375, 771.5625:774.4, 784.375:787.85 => 0.020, 14.9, 14.7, 14.7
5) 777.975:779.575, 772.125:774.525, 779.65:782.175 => -0.013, 14.9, 14.8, 14.7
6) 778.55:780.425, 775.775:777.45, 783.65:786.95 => 0.026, 15.1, 14.7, 14.6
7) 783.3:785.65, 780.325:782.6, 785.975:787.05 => 0.024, 14.8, 14.5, 14.6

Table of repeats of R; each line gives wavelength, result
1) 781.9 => 15.39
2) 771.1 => 15.47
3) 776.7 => 15.11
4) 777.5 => 15.11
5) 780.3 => 14.62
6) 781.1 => 14.47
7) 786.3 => 14.52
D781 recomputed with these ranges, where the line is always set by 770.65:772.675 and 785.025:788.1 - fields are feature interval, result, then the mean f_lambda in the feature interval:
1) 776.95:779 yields -0.02 nm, 15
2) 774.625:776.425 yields 0.00 nm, 14.9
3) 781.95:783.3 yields -0.03 nm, 15.1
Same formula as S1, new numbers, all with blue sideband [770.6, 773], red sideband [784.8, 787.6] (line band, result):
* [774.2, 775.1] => -0.012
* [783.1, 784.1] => 0.025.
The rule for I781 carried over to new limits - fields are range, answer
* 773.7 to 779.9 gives 14.53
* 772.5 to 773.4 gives 14.49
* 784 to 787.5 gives 14.29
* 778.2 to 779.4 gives 14.71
